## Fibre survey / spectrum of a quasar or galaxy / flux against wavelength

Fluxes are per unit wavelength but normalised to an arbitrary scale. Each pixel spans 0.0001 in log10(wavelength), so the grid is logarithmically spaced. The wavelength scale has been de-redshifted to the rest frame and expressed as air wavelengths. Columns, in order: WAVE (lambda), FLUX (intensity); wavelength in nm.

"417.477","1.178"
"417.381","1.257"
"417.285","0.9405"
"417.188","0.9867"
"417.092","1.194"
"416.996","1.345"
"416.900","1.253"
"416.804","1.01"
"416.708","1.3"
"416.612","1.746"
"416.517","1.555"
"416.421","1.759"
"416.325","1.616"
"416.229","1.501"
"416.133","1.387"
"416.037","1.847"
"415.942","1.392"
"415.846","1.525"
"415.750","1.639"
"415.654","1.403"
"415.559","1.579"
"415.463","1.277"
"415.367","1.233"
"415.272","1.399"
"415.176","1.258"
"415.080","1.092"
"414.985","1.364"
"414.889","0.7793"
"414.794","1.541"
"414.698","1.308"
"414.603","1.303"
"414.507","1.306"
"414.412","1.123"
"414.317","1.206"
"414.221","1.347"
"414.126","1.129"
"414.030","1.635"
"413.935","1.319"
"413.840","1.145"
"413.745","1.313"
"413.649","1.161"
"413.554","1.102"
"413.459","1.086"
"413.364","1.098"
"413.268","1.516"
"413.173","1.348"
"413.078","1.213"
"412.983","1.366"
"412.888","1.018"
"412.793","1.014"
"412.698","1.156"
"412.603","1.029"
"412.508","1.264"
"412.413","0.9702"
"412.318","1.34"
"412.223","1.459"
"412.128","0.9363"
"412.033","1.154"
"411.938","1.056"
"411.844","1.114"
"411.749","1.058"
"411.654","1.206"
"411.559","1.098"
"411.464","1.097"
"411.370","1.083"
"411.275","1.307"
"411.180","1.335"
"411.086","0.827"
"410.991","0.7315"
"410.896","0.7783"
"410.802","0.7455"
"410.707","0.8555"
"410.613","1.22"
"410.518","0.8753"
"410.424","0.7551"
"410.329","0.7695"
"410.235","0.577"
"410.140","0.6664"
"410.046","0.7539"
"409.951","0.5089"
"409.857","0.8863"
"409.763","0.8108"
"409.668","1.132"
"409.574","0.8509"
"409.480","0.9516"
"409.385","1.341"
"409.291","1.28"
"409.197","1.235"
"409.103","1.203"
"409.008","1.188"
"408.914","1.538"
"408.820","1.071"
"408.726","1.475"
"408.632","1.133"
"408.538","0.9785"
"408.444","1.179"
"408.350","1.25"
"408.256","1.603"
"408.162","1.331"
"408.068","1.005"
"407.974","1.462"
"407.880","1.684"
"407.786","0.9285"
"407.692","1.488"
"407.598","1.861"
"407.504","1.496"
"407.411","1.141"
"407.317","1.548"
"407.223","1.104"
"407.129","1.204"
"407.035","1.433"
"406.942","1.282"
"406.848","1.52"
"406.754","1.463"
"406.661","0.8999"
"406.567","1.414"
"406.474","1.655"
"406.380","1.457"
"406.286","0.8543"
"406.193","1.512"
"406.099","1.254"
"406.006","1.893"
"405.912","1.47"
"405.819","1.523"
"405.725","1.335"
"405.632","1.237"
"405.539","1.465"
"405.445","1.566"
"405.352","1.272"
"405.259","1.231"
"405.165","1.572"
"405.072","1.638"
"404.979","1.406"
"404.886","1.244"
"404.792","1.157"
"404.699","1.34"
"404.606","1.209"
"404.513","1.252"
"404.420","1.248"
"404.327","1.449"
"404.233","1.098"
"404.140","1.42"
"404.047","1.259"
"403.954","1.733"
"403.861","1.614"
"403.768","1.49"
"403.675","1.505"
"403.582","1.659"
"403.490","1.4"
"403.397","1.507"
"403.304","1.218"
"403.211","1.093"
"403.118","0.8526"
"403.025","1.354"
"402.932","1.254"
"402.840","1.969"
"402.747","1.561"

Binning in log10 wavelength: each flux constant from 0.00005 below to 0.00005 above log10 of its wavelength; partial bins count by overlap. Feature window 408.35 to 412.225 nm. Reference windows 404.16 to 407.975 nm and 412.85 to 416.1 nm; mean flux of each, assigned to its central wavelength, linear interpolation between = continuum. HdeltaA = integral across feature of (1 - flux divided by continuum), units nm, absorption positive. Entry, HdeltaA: 0.90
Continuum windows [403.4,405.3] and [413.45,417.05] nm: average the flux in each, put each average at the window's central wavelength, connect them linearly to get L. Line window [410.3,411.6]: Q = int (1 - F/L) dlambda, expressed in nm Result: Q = 0.38 nm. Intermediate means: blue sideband 1.4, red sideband 1.35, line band 0.965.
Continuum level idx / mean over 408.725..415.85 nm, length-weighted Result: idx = 1.14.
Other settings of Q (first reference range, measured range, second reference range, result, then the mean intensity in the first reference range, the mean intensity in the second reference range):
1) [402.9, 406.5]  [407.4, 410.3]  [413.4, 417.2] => 0.433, 1.38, 1.34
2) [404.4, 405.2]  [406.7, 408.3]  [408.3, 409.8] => -0.199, 1.34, 1.17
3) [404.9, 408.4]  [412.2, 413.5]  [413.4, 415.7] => 0.092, 1.39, 1.27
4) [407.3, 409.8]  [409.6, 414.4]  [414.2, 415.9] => 0.821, 1.26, 1.32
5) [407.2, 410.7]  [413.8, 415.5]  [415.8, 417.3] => 0.094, 1.14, 1.41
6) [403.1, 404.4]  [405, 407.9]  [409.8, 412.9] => -0.356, 1.39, 0.989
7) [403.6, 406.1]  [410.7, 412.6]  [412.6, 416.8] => 0.391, 1.41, 1.33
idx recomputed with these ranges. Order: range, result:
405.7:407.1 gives 1.4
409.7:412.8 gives 0.984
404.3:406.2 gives 1.39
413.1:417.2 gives 1.34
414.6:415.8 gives 1.32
